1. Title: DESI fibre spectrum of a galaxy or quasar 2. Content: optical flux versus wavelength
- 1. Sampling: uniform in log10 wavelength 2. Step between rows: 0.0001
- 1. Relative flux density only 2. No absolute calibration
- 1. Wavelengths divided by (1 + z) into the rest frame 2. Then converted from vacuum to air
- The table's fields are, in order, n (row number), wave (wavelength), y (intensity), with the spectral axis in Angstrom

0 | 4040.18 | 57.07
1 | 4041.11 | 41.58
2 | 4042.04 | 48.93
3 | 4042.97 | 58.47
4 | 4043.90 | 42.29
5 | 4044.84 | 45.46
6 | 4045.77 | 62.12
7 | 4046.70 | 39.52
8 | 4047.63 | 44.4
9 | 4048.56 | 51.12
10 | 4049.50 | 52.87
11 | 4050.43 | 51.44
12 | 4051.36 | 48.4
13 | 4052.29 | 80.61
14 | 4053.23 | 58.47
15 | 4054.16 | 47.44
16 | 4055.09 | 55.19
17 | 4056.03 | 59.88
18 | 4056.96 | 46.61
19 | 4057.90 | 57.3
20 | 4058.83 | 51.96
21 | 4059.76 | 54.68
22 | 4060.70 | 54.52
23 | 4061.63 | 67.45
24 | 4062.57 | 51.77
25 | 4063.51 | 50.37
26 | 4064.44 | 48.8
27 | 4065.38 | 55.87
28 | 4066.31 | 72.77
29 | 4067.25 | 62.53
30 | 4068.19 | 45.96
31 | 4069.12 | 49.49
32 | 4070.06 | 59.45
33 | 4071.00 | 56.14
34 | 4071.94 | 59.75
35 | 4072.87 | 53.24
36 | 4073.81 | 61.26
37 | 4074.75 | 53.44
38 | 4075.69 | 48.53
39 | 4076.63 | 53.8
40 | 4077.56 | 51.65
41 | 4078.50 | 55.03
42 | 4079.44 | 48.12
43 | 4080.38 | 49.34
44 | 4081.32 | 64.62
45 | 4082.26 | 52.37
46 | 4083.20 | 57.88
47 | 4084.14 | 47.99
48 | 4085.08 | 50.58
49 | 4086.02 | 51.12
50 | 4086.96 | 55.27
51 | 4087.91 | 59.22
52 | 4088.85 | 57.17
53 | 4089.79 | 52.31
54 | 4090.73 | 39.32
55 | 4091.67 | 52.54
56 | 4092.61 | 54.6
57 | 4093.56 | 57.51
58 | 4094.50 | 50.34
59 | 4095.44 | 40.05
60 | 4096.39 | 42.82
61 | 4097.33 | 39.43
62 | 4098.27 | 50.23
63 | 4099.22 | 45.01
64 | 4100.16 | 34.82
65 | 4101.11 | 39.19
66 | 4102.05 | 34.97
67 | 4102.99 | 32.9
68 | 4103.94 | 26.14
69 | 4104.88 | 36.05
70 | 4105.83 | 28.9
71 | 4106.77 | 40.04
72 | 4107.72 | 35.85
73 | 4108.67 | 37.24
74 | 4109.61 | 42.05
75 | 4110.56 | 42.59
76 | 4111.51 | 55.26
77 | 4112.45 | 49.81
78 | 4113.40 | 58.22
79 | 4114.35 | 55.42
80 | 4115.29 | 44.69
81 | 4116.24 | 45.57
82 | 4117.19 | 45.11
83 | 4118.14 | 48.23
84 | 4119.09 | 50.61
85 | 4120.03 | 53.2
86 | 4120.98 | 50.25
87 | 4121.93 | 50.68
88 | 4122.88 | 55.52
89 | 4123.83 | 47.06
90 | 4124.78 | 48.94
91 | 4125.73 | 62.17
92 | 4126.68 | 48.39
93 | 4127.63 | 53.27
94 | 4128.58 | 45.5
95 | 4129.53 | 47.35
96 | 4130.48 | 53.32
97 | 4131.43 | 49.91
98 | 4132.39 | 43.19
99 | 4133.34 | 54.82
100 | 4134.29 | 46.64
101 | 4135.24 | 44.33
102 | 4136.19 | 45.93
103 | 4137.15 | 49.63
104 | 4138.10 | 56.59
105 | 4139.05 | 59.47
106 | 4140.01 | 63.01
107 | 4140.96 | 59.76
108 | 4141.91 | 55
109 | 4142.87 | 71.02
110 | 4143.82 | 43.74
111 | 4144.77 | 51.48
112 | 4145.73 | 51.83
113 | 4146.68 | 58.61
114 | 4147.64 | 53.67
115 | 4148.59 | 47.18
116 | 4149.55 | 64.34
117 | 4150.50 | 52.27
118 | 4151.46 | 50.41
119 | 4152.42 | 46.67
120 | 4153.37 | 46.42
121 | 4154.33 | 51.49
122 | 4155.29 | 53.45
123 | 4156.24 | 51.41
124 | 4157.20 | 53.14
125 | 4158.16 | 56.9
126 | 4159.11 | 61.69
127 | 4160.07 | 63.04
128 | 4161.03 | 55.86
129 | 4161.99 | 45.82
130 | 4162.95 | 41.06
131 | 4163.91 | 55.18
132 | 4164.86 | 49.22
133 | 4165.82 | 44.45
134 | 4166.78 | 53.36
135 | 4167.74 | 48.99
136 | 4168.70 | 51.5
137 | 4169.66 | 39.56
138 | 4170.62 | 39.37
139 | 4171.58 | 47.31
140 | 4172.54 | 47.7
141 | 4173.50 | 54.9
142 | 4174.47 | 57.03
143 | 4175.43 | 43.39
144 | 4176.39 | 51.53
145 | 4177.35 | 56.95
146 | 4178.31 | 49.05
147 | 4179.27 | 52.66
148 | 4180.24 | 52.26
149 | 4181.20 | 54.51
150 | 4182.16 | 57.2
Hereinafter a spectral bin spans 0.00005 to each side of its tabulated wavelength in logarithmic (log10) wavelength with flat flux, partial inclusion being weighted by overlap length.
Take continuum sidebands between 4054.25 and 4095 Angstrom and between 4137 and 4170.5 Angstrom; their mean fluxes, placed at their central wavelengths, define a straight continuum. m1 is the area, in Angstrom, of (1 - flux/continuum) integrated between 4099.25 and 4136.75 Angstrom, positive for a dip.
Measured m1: 5.4 Angstrom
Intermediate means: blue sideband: 54.3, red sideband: 53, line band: 45.8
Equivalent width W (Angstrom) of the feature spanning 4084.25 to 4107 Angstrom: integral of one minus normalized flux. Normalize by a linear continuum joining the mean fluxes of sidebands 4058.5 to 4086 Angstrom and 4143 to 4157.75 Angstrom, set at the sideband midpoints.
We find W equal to 3.9 Angstrom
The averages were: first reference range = 54.8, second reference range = 52.2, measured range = 44.7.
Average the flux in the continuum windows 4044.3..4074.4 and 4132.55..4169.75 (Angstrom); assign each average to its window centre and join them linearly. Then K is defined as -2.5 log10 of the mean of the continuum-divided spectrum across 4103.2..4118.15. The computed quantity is 0.24 mag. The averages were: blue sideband 54.9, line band 42.9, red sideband 52.6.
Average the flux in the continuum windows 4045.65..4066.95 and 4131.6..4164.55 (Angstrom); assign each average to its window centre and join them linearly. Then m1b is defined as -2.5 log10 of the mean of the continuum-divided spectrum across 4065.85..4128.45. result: 0.10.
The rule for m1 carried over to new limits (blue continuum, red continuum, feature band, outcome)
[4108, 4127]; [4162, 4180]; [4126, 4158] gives -2.0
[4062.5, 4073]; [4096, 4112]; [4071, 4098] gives -2.4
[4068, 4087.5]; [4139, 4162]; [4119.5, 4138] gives 1.5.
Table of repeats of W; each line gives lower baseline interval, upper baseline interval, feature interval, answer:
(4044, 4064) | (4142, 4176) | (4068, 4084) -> -0.3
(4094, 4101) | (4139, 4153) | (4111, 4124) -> -0.8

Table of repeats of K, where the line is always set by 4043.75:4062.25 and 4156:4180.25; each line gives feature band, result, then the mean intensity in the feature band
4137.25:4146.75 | -0.10 mag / 56.7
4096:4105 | 0.35 mag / 38.2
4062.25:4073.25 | -0.04 mag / 55.6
